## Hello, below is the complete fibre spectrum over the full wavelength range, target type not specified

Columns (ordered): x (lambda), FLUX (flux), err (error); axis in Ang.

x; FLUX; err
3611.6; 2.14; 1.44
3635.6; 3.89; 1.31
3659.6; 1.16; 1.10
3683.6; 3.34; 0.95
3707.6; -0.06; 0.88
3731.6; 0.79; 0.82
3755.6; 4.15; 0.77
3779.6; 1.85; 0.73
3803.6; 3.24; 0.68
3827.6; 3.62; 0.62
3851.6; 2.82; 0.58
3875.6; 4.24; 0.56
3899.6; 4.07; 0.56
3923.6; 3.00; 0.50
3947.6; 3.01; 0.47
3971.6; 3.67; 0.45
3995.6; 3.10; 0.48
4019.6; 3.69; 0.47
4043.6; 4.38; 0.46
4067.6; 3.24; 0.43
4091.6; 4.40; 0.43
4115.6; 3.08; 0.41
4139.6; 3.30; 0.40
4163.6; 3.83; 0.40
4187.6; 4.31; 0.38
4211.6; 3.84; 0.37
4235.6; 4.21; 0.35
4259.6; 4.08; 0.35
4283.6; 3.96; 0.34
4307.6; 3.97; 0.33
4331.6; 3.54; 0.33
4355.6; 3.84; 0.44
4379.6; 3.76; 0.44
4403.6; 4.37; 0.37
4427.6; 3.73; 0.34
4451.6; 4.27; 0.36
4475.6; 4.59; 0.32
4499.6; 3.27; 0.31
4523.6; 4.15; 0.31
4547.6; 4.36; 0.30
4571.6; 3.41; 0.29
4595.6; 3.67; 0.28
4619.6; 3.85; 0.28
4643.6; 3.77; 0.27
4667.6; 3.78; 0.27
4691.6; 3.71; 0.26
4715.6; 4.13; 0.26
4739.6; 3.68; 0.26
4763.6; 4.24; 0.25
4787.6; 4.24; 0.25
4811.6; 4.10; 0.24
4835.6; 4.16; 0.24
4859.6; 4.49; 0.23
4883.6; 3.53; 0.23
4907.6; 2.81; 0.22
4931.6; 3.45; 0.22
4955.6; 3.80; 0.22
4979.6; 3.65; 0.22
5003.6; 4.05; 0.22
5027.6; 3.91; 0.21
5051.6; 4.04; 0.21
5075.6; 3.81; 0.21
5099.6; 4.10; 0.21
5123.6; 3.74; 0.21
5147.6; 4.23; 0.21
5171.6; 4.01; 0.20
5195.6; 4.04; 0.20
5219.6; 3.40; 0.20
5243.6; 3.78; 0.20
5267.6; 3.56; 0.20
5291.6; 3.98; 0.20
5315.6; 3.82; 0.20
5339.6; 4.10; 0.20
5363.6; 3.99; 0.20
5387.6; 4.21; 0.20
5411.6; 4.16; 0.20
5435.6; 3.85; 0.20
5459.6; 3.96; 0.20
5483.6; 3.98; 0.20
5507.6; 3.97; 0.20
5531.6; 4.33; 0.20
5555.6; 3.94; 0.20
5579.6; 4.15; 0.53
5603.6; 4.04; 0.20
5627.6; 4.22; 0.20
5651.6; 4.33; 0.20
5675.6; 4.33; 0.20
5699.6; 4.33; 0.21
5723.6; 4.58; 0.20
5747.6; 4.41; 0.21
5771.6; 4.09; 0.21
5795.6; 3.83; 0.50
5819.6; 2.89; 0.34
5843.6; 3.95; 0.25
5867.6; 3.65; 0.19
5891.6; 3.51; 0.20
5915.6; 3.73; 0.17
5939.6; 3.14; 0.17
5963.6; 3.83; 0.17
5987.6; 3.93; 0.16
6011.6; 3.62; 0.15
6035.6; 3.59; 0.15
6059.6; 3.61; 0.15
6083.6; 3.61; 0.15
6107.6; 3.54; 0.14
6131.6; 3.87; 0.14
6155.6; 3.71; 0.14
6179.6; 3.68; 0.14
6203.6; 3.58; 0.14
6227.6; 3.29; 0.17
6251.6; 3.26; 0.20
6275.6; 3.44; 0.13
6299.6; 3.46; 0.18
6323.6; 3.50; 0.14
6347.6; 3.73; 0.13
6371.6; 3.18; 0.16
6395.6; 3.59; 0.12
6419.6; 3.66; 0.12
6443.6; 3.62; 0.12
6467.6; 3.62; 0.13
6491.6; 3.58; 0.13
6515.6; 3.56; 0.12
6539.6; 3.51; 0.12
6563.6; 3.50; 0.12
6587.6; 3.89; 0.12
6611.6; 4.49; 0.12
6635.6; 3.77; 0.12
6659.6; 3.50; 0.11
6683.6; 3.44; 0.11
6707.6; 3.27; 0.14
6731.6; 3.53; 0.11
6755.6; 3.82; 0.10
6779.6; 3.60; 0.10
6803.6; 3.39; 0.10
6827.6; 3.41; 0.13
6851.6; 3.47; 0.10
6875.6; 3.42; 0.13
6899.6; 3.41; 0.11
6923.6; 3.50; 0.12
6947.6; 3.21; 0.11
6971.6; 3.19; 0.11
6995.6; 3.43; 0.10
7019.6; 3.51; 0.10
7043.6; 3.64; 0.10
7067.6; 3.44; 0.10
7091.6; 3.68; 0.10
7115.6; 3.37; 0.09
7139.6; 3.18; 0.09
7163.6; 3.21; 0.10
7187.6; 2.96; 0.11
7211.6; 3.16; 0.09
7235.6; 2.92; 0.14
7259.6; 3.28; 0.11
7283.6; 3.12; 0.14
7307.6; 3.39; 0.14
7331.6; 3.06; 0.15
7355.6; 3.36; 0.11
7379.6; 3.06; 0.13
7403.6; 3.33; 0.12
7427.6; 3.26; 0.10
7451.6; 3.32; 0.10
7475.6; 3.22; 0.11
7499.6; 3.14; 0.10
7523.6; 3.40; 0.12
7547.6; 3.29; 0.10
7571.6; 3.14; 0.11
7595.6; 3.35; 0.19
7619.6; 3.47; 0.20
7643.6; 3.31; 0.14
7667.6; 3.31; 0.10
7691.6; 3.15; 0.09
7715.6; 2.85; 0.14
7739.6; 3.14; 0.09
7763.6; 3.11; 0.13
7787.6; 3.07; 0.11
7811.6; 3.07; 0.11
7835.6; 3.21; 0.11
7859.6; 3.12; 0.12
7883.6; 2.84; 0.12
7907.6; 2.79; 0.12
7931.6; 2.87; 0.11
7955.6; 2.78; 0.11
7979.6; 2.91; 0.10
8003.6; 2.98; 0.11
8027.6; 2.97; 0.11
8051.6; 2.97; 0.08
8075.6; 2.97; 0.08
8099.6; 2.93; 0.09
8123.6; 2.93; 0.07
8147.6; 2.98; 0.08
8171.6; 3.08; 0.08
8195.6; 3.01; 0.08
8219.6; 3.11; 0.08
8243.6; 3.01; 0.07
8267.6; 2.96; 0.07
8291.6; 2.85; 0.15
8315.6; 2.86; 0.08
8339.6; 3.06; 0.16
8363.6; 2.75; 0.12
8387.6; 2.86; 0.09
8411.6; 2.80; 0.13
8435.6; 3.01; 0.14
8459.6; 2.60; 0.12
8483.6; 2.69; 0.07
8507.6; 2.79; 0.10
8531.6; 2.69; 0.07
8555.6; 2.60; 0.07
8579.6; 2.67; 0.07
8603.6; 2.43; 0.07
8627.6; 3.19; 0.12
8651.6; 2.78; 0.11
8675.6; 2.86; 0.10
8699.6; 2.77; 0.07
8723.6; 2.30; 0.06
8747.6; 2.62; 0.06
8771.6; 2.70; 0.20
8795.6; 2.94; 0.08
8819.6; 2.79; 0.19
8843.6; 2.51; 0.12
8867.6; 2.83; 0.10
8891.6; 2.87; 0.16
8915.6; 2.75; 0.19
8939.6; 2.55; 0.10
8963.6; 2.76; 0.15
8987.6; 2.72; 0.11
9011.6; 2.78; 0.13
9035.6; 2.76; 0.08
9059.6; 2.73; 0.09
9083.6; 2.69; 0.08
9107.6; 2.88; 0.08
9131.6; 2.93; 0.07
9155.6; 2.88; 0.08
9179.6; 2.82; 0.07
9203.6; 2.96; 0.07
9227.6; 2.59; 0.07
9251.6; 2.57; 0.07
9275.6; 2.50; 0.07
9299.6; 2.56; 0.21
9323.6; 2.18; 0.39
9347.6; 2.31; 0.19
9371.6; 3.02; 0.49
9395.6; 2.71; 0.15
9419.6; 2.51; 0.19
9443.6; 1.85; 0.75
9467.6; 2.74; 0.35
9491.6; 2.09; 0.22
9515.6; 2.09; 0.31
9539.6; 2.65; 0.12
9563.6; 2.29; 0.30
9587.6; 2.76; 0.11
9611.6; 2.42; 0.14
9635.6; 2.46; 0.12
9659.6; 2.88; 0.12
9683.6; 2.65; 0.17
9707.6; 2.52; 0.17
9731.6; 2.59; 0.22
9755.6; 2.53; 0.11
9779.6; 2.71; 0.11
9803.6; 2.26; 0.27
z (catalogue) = 0.006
